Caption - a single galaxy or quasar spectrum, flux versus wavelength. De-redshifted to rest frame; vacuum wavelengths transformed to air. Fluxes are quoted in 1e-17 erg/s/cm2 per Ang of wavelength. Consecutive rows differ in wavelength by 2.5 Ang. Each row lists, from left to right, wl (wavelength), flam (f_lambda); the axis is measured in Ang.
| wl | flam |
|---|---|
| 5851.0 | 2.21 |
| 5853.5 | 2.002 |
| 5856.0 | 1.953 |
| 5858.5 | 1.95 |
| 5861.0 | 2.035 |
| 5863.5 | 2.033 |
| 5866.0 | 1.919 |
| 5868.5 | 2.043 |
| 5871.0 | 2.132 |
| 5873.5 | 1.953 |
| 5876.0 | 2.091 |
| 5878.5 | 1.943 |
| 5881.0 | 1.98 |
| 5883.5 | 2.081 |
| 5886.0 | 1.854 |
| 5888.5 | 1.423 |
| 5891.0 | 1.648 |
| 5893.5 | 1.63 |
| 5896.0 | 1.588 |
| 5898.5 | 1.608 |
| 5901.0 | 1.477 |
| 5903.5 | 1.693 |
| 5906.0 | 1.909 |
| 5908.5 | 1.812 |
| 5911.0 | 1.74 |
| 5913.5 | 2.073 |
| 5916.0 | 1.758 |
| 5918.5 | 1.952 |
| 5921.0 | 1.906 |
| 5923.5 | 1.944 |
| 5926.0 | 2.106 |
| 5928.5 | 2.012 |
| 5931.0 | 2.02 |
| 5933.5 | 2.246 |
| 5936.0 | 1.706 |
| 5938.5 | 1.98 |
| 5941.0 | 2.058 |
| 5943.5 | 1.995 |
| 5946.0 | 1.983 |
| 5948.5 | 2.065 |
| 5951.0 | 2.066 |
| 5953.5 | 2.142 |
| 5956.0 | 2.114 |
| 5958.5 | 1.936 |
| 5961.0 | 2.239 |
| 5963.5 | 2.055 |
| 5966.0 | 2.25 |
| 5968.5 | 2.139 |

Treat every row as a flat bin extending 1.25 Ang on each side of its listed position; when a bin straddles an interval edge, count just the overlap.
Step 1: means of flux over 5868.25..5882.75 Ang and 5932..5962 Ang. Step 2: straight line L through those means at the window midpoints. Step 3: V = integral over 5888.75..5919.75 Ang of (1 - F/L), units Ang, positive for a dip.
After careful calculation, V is 4.6 Ang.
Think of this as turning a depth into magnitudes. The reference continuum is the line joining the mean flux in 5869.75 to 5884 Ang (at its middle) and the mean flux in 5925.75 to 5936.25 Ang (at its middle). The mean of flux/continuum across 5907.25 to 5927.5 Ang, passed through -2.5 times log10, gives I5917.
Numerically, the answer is 0.07 mag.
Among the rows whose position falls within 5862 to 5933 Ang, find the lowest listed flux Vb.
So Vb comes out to 1.423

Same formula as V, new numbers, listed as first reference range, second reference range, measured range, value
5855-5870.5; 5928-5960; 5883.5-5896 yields 2.0 Ang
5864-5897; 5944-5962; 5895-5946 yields 2.6 Ang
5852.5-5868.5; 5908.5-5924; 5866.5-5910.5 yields 2.8 Ang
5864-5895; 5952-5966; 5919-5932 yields 0.2 Ang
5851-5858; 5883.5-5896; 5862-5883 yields -2.0 Ang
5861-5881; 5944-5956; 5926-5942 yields 0.3 Ang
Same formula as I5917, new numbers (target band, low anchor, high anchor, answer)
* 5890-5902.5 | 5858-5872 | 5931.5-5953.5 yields 0.26 mag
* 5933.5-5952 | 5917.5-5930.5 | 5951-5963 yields 0.03 mag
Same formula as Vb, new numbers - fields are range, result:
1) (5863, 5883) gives 1.919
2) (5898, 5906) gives 1.477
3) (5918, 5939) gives 1.706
